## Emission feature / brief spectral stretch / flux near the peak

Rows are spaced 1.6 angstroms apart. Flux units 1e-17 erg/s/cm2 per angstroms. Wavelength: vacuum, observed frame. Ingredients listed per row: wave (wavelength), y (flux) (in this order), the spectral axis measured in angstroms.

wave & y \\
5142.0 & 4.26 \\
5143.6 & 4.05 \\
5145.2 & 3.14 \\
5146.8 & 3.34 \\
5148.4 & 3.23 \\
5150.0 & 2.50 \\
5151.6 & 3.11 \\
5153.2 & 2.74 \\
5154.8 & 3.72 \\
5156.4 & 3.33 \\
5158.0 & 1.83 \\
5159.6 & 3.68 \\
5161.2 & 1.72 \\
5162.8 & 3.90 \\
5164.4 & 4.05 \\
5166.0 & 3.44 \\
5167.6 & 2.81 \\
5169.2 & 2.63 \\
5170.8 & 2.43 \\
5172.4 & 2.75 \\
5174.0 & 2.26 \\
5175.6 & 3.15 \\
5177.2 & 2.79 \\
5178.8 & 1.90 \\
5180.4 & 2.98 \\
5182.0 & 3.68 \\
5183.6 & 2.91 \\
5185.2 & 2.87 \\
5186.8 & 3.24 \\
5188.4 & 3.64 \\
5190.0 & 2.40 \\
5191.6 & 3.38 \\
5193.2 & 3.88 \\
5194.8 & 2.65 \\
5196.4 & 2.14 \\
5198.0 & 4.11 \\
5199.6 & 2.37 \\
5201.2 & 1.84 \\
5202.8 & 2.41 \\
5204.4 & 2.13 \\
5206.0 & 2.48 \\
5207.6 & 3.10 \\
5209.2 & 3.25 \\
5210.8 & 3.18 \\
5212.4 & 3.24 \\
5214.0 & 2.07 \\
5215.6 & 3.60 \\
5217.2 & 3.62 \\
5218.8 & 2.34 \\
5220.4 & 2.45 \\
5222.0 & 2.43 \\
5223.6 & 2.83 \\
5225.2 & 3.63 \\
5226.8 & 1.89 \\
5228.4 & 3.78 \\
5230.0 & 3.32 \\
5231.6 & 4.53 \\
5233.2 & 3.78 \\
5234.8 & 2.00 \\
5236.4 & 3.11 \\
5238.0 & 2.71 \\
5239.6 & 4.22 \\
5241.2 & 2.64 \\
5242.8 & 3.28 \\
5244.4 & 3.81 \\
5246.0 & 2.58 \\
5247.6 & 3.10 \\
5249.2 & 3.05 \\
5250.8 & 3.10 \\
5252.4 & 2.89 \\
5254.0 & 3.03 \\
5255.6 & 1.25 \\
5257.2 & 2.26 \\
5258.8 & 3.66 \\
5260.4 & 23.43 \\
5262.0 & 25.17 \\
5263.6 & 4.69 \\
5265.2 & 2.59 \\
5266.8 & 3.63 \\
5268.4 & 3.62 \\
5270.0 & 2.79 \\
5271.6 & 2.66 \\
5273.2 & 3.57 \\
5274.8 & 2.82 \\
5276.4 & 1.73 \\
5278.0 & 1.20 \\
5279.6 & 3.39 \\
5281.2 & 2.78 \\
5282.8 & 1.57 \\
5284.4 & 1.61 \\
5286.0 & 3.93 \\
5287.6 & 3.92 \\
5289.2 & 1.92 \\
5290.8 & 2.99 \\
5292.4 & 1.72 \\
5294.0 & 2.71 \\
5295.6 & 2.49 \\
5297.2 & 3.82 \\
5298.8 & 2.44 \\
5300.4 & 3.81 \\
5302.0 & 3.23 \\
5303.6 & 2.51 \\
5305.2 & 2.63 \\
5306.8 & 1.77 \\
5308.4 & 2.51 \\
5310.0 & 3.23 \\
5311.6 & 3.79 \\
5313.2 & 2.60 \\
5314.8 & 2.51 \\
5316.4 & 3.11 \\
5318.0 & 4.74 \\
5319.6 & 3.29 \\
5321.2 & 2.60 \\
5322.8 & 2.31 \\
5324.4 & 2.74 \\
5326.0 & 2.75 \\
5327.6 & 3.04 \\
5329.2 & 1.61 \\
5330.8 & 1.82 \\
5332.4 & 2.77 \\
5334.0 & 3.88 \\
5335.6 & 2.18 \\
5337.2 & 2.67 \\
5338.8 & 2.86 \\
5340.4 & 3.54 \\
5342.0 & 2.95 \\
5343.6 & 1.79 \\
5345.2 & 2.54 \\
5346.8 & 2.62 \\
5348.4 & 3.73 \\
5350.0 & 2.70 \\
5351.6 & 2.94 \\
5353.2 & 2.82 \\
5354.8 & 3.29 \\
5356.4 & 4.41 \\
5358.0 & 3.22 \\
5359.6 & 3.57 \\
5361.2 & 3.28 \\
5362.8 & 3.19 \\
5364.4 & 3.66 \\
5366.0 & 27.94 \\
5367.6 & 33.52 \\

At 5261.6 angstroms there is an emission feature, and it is H-beta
